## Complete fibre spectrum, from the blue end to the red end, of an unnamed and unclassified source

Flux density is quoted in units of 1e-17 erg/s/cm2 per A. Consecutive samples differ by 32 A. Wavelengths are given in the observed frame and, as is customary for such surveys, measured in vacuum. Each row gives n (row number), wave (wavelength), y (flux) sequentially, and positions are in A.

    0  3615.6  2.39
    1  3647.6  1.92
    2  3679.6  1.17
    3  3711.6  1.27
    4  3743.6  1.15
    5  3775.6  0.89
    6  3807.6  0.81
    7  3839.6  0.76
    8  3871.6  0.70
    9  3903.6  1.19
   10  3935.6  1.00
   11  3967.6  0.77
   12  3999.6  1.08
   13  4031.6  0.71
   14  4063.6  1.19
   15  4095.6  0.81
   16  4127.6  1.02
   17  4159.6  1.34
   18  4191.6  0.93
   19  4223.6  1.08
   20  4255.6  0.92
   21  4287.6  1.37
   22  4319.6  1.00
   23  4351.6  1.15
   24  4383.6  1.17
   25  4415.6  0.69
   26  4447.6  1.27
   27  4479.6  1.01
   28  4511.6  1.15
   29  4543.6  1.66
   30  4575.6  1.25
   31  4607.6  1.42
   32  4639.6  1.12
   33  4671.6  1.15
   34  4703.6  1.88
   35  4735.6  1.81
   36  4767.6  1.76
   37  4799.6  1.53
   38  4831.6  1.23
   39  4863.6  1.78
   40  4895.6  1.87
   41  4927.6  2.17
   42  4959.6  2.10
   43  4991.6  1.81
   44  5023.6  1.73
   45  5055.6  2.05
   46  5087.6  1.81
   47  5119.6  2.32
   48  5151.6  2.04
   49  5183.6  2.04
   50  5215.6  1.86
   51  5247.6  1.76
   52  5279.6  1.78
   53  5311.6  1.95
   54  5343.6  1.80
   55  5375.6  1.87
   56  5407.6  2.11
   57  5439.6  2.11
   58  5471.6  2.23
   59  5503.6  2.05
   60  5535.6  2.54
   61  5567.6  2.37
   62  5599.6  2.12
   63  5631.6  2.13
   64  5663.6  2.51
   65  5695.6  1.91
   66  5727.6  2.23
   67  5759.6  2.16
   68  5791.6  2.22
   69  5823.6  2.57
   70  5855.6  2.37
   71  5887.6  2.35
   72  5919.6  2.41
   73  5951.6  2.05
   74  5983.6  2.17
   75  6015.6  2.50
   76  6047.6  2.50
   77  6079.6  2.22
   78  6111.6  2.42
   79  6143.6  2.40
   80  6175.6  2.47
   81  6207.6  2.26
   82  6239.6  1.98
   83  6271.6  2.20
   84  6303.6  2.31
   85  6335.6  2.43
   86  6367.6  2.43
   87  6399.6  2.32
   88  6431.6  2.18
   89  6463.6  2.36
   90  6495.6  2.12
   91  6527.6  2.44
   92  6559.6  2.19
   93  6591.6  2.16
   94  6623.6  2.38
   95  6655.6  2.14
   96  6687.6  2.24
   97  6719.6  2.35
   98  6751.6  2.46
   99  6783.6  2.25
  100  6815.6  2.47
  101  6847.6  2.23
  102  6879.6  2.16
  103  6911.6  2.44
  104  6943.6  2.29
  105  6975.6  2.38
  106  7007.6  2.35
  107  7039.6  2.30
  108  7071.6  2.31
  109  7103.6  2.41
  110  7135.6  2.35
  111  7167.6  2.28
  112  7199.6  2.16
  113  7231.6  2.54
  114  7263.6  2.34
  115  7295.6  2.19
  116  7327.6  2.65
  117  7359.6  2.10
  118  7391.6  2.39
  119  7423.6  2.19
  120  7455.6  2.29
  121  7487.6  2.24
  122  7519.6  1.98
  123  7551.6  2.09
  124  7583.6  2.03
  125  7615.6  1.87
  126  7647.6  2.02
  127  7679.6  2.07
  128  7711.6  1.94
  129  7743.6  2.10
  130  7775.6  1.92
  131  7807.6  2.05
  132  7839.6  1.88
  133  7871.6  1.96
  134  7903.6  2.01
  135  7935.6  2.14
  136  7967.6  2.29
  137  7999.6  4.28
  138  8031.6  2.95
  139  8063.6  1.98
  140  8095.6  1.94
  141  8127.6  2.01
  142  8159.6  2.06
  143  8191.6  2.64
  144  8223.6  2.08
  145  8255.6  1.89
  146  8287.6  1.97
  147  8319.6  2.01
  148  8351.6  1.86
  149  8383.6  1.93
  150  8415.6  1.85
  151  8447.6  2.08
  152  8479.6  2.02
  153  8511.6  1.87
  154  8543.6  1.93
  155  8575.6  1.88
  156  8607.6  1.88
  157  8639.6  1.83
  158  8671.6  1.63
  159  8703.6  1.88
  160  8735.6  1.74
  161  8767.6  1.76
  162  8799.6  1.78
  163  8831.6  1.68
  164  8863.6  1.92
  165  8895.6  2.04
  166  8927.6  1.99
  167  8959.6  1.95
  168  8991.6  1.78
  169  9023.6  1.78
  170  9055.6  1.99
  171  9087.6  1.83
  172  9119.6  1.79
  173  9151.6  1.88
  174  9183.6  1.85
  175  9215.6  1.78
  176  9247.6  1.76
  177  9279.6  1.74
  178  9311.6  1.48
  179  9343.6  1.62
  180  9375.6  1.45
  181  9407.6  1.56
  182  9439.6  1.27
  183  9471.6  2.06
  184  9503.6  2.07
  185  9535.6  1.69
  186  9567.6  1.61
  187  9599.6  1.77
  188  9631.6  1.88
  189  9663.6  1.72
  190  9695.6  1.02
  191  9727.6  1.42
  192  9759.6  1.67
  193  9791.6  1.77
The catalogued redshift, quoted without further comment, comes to 0.217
